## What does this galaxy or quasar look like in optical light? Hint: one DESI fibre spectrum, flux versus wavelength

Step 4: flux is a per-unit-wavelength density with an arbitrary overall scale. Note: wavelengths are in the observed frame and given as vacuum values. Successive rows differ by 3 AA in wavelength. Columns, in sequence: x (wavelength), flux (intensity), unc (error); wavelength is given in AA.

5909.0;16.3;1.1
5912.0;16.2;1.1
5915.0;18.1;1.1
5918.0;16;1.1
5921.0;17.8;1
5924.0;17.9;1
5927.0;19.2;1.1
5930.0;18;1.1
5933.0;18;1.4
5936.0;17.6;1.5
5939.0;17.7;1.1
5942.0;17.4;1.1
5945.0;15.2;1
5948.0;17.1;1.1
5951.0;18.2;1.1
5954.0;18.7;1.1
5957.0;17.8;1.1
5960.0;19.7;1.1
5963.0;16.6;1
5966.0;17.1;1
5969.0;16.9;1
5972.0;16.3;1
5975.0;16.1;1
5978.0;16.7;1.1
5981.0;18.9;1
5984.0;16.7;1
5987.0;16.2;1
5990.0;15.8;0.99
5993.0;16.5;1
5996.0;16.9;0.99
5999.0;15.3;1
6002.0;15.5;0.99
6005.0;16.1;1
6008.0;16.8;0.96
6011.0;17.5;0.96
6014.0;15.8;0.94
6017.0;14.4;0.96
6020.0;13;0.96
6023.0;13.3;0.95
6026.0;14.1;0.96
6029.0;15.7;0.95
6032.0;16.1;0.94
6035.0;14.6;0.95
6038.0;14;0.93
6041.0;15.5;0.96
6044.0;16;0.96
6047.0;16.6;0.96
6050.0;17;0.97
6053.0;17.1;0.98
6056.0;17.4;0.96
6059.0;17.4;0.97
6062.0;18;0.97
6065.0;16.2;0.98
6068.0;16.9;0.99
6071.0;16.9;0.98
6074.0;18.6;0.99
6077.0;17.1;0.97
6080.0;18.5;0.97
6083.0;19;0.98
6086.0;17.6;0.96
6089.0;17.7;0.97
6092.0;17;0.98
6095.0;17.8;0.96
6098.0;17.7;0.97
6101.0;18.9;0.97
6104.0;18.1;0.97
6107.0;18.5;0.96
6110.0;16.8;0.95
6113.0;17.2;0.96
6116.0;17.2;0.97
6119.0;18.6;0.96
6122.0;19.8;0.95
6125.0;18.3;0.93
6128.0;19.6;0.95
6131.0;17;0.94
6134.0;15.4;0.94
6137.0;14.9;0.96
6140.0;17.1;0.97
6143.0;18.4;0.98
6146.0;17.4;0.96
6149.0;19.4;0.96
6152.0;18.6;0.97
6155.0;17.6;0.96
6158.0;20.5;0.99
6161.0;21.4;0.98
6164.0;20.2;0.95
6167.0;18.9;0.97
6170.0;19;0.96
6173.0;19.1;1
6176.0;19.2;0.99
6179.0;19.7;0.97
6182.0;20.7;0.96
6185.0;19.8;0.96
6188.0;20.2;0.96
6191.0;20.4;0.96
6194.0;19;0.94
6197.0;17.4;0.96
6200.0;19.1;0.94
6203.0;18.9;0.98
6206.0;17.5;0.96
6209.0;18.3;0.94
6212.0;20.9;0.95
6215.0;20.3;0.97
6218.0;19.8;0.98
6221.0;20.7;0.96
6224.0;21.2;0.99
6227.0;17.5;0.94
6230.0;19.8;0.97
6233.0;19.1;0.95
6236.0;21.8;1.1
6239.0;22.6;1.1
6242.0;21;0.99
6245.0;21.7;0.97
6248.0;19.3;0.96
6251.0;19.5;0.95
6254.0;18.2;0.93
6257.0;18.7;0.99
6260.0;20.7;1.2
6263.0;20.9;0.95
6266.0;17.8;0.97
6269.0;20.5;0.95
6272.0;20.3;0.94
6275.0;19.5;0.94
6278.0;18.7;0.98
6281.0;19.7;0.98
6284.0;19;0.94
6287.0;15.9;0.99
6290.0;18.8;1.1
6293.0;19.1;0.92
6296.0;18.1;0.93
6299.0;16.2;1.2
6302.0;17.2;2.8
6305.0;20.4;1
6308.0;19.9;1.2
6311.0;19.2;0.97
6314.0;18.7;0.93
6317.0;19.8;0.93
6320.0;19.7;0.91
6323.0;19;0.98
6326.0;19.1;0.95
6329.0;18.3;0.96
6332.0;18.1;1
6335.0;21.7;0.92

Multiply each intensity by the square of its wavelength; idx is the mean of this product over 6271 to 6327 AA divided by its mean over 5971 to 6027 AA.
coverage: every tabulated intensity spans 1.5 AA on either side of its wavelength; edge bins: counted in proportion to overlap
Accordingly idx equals 1.31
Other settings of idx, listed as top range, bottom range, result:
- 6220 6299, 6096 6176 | 1.11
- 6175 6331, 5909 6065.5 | 1.27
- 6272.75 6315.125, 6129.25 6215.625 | 1.03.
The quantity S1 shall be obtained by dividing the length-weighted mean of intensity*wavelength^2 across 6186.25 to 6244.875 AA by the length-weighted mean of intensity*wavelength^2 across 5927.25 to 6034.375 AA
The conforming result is 1.3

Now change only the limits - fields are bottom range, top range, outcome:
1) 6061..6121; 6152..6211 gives 1.12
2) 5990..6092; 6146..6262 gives 1.27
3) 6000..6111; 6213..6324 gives 1.25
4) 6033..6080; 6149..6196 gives 1.22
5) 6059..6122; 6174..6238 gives 1.15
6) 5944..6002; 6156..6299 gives 1.25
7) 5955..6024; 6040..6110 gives 1.10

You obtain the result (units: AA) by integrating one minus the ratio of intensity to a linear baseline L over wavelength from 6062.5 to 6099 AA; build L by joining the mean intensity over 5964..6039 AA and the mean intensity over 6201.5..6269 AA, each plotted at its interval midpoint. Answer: -0.80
